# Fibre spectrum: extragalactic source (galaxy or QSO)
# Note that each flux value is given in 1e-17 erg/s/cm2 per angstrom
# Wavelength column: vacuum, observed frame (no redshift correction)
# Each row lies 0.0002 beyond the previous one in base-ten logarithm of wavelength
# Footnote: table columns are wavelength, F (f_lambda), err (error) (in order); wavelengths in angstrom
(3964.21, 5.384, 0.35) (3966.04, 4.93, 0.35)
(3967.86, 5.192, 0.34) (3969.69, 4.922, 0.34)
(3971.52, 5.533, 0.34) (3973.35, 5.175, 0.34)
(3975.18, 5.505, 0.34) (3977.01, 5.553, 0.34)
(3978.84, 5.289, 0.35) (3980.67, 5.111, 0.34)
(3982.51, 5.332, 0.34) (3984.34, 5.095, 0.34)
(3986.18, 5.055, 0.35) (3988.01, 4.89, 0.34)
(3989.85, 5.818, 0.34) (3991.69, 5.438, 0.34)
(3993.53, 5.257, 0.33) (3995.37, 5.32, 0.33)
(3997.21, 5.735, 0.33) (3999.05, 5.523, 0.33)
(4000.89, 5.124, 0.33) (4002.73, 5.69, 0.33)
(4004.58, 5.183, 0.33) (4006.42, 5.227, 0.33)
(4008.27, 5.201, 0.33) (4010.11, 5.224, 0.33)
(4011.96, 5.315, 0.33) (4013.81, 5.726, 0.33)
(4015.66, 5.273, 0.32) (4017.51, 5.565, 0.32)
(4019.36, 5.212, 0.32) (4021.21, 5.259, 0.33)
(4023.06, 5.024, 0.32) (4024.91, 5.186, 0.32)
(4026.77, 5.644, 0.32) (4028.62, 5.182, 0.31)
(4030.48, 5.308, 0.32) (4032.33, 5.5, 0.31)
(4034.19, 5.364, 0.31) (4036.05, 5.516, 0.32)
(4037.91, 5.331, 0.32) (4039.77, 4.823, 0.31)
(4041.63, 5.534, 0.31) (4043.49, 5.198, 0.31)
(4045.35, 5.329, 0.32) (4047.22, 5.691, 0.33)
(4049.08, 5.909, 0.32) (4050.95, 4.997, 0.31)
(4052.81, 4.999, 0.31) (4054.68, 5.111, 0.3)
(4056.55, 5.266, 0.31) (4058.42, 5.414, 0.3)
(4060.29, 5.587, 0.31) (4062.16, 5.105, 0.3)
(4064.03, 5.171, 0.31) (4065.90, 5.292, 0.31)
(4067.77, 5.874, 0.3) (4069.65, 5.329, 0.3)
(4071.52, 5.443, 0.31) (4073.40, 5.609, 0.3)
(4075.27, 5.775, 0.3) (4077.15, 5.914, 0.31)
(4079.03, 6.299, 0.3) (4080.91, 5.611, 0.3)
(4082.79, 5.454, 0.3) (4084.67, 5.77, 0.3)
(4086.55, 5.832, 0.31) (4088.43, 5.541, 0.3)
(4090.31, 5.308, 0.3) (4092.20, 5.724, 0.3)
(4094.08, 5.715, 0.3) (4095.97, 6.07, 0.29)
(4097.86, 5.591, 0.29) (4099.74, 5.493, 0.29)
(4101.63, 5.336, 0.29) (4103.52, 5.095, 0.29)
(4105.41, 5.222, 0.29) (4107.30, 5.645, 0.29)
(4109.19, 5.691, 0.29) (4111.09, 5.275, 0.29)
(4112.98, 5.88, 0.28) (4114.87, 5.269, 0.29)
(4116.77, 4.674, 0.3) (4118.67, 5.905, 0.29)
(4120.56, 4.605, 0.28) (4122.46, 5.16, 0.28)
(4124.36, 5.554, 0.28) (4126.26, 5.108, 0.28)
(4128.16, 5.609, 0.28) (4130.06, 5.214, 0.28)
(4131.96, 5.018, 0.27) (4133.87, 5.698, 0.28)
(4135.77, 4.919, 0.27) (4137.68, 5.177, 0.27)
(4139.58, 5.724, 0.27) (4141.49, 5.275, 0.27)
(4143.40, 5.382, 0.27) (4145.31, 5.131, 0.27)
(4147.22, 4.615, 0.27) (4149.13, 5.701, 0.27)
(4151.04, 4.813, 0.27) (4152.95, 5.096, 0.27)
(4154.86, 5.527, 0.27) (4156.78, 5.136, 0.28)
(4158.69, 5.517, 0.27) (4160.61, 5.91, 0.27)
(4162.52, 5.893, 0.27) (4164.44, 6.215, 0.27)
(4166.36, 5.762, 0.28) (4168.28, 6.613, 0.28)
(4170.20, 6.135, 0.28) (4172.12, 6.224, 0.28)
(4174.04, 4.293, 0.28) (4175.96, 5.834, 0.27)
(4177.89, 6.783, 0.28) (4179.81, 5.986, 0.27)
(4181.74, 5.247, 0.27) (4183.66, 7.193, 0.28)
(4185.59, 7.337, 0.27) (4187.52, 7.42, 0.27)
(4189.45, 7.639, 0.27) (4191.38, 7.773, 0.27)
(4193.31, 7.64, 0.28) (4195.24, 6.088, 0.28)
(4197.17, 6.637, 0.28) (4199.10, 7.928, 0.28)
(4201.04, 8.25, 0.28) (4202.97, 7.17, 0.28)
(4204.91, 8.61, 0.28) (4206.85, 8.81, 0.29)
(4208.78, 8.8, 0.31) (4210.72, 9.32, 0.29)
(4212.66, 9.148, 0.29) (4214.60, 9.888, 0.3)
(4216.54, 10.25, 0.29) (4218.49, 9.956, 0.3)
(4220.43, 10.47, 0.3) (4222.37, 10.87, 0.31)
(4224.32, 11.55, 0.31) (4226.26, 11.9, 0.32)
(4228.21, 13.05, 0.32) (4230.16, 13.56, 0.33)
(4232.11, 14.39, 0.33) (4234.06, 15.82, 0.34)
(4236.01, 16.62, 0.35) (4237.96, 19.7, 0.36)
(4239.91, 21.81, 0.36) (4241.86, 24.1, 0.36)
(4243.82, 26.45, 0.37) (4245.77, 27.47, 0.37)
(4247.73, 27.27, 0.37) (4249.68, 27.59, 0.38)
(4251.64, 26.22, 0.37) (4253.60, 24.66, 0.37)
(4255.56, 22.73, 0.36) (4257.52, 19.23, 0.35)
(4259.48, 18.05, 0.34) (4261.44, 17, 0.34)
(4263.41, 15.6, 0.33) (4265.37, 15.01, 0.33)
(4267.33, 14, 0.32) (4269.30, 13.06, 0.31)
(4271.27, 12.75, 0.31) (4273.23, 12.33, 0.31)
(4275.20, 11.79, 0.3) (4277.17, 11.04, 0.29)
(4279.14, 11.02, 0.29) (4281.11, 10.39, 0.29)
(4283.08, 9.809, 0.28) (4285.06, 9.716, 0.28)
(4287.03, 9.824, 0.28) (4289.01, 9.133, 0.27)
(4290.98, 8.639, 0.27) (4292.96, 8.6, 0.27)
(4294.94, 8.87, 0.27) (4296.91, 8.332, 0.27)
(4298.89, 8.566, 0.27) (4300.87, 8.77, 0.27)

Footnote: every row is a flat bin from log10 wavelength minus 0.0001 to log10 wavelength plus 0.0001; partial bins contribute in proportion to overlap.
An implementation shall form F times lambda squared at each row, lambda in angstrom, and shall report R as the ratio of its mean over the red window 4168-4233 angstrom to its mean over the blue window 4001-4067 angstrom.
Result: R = 1.7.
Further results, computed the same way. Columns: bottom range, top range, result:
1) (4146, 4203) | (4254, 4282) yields 2.46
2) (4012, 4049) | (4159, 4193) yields 1.28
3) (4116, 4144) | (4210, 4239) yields 2.48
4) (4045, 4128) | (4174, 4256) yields 2.52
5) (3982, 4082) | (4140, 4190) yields 1.16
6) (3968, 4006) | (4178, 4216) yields 1.61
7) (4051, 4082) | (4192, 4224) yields 1.72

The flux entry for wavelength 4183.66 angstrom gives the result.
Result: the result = 7.193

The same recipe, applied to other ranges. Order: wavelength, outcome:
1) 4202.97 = 7.17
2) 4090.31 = 5.308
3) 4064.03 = 5.171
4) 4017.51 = 5.565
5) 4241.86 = 24.1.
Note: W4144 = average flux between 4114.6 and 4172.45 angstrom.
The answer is 5.43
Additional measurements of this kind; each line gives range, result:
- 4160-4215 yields 7.11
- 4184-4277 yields 14.1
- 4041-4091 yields 5.5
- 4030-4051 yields 5.39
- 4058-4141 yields 5.47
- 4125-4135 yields 5.33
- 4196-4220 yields 8.75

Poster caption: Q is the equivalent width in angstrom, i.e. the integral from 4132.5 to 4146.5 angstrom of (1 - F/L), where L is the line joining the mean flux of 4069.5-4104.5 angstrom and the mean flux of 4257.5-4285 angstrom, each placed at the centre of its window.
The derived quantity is 4.5 angstrom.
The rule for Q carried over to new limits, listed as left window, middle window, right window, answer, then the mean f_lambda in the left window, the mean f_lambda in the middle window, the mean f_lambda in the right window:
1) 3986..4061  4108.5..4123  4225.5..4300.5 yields 6.2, 5.34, 5.3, 15.6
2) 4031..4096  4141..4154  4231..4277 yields 7.2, 5.49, 5.14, 19.1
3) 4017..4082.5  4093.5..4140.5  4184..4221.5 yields 9.2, 5.41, 5.38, 8.37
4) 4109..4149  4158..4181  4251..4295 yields 5.2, 5.28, 5.93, 13.9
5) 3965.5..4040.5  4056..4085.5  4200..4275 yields 9.7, 5.31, 5.56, 15.6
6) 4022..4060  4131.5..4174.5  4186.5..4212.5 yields 10.0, 5.32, 5.49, 7.89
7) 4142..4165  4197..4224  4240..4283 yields 6.9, 5.4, 9.14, 18.3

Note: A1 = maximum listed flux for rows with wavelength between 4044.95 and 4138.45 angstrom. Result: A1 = 6.299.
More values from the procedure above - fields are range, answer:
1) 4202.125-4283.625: 27.59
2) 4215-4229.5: 13.05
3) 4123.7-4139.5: 5.698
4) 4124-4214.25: 9.32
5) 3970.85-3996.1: 5.818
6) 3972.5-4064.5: 5.909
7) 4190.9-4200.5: 7.928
